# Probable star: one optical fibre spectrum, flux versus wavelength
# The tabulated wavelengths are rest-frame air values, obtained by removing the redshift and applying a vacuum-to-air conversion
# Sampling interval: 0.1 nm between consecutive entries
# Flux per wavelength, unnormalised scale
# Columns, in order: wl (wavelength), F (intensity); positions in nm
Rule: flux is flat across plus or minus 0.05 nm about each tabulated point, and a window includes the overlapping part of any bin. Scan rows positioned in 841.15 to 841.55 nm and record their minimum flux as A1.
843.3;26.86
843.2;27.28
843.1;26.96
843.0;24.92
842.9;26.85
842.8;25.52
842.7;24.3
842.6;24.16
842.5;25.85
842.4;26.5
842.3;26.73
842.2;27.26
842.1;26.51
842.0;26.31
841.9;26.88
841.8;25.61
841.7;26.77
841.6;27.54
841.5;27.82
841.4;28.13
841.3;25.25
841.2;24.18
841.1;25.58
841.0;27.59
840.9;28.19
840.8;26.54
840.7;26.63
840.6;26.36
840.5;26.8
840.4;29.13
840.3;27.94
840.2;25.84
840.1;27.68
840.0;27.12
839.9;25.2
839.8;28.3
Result 24.18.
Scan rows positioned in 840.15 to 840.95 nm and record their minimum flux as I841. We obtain 25.84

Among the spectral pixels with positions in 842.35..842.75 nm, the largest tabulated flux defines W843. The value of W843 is 26.5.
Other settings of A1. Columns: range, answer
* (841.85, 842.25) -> 26.31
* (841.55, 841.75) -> 26.77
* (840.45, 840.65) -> 26.36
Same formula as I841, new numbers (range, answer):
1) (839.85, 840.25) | 25.2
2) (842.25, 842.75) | 24.16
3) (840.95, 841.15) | 25.58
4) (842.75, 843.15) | 24.92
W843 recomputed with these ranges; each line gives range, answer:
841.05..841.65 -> 28.13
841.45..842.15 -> 27.82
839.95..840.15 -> 27.68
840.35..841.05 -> 29.13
